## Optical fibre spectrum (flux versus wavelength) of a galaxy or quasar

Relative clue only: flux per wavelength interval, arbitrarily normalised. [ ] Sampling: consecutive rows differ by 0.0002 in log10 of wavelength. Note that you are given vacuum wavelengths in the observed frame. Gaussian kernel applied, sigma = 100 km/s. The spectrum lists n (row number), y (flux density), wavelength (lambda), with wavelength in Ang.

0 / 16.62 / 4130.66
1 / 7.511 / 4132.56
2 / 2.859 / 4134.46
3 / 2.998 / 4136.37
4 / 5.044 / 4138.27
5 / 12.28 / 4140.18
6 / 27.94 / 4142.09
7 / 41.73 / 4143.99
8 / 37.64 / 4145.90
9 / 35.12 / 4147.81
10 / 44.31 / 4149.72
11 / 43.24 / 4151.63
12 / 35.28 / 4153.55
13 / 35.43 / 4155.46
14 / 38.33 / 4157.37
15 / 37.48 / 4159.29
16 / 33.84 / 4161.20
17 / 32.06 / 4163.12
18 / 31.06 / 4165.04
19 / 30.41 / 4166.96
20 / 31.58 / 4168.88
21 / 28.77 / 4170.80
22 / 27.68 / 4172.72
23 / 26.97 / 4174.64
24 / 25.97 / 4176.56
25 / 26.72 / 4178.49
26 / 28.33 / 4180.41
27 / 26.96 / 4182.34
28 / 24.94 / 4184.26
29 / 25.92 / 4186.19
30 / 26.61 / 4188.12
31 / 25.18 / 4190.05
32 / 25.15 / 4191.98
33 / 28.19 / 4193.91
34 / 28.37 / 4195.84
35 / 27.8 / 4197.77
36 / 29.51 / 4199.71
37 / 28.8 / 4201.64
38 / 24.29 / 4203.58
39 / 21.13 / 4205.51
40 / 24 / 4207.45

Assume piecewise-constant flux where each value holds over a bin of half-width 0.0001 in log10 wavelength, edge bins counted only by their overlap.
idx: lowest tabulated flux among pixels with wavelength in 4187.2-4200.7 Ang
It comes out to 25.15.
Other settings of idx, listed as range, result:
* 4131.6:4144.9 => 2.859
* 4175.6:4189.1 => 24.94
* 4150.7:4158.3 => 35.28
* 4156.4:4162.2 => 33.84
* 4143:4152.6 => 35.12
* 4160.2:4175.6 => 26.97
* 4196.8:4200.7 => 27.8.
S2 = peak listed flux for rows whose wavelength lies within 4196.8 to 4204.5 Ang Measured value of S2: 29.51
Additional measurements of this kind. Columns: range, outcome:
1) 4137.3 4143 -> 27.94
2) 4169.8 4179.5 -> 28.77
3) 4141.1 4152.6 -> 44.31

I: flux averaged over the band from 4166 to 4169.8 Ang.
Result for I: 31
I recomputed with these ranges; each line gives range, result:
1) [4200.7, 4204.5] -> 26.5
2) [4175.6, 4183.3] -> 27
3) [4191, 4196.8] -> 27.2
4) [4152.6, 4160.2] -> 36.6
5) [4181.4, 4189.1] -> 26.1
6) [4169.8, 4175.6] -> 27.9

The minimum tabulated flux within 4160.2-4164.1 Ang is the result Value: 32.06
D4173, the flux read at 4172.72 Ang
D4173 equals 27.68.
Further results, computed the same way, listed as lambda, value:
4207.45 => 24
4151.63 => 43.24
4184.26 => 24.94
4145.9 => 37.64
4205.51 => 21.13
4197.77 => 27.8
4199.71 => 29.51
